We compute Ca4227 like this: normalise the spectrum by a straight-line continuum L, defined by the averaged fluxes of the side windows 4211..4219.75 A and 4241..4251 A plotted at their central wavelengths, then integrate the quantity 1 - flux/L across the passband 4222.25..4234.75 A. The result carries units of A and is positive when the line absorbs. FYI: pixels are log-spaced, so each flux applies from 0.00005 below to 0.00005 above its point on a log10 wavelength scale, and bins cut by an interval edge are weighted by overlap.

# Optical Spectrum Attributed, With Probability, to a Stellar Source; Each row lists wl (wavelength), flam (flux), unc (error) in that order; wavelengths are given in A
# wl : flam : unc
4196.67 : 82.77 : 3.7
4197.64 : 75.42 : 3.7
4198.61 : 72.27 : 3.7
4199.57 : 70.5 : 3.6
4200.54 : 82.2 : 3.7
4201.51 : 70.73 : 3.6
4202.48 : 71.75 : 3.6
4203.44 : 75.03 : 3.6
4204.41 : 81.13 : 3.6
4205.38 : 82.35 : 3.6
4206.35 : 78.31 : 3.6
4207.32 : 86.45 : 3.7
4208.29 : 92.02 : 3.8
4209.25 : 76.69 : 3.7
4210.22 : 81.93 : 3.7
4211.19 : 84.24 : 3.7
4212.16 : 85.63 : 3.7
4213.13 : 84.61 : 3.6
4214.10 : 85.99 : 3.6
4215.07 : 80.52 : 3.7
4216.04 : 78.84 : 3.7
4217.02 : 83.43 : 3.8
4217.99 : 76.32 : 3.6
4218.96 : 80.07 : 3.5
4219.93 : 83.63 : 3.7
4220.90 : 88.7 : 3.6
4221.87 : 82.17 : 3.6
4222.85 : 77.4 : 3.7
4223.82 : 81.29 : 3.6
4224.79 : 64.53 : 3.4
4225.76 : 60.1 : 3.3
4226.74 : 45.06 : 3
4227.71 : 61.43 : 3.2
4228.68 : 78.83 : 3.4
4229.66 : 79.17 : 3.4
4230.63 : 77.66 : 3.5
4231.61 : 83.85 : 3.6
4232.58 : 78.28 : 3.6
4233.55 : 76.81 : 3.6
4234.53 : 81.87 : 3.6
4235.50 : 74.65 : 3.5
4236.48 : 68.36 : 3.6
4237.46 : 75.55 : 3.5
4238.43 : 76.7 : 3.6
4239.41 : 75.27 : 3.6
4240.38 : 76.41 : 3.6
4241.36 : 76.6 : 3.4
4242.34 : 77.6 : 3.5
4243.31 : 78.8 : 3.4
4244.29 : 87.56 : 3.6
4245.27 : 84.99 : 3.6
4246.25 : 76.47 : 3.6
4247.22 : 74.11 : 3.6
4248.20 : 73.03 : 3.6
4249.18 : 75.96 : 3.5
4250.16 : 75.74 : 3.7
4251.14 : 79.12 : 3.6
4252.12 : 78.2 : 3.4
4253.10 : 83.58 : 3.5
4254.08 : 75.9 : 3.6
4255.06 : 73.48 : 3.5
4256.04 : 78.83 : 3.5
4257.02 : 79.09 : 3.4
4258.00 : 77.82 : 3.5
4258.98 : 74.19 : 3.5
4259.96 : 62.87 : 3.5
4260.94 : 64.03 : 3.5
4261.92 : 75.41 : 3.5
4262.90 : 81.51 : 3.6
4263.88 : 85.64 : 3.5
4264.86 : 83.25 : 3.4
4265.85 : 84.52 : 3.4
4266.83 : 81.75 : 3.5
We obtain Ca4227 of 1.2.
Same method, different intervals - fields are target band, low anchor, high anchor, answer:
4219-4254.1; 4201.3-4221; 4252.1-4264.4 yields 1.0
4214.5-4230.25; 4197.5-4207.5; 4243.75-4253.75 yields 0.5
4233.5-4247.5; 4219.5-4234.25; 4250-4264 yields -0.4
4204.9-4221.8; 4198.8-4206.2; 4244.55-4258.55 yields -1.4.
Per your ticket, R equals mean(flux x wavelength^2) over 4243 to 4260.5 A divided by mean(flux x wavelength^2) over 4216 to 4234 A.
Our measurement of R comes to 1.0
